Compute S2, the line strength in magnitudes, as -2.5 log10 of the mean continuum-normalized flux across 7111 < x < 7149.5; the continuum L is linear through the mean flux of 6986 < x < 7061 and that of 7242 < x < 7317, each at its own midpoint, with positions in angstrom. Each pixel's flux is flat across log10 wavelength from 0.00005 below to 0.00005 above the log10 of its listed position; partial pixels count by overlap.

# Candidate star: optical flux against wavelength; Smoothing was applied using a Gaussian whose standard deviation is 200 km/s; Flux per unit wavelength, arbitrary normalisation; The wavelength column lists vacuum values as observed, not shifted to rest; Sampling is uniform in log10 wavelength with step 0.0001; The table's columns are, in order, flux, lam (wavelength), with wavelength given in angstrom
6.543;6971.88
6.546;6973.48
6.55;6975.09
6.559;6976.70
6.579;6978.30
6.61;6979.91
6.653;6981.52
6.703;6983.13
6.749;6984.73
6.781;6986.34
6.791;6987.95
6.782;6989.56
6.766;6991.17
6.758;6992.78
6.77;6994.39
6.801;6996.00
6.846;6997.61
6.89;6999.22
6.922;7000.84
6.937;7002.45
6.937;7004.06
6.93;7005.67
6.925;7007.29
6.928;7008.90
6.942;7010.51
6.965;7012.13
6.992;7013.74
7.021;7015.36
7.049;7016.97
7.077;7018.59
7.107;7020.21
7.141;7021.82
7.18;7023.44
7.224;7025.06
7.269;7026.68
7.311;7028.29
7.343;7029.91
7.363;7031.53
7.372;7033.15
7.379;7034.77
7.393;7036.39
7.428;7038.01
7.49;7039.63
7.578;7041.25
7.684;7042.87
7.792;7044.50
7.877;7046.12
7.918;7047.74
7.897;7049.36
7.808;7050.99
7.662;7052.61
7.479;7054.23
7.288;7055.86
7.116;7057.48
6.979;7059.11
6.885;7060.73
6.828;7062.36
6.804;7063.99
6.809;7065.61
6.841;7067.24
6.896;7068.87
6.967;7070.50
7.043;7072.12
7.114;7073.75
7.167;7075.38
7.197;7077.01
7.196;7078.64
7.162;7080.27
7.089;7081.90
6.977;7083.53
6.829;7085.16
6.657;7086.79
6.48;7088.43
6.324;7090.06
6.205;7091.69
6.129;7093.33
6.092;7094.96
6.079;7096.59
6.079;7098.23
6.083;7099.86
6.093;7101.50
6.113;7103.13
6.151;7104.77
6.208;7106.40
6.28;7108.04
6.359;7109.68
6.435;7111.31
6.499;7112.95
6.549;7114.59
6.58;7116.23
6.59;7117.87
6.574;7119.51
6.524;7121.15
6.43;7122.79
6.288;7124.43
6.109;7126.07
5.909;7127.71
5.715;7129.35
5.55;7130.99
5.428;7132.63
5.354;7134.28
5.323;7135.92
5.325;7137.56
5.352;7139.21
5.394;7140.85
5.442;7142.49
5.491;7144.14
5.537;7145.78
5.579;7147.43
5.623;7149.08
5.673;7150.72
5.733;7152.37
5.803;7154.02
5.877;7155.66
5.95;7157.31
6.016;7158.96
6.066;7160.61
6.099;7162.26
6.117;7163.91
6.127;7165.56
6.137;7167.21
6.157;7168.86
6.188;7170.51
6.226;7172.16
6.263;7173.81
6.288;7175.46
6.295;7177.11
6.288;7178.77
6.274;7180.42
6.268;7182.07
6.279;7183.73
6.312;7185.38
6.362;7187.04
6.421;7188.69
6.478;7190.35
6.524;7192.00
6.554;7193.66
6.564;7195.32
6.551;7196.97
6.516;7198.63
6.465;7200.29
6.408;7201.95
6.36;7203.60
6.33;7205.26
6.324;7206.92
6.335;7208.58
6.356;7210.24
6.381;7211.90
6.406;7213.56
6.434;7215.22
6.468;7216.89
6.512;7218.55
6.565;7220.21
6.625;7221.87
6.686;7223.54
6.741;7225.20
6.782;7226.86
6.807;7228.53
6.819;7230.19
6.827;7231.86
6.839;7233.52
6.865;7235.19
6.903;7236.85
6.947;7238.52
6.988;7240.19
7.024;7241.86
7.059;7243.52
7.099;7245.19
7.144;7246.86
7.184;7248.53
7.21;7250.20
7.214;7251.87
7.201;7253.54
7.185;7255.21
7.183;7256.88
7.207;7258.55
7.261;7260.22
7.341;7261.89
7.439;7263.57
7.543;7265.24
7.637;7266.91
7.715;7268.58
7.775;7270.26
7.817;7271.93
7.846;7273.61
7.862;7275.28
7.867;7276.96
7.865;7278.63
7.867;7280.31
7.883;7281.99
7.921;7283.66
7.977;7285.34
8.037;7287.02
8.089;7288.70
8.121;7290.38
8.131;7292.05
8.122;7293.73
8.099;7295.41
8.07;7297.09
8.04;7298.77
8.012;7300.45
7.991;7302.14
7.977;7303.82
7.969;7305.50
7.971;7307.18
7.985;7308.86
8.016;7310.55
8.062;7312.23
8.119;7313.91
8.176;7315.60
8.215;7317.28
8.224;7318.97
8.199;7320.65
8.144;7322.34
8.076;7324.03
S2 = 0.25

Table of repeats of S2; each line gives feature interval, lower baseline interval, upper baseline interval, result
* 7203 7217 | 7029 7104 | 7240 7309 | 0.17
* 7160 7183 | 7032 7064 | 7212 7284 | 0.17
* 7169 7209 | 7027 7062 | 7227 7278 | 0.15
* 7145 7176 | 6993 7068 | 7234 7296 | 0.23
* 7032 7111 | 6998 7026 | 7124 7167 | -0.08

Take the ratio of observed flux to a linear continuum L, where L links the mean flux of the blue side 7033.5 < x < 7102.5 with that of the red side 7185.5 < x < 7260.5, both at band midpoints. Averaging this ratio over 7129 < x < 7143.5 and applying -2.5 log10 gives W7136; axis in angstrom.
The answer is 0.26 mag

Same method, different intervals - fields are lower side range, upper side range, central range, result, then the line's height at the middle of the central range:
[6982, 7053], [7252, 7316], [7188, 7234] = 0.169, 7.64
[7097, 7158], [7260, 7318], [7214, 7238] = 0.070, 7.15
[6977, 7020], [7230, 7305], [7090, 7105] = 0.162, 7.11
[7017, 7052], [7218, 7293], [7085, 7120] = 0.173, 7.41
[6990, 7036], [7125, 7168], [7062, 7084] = -0.091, 6.45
